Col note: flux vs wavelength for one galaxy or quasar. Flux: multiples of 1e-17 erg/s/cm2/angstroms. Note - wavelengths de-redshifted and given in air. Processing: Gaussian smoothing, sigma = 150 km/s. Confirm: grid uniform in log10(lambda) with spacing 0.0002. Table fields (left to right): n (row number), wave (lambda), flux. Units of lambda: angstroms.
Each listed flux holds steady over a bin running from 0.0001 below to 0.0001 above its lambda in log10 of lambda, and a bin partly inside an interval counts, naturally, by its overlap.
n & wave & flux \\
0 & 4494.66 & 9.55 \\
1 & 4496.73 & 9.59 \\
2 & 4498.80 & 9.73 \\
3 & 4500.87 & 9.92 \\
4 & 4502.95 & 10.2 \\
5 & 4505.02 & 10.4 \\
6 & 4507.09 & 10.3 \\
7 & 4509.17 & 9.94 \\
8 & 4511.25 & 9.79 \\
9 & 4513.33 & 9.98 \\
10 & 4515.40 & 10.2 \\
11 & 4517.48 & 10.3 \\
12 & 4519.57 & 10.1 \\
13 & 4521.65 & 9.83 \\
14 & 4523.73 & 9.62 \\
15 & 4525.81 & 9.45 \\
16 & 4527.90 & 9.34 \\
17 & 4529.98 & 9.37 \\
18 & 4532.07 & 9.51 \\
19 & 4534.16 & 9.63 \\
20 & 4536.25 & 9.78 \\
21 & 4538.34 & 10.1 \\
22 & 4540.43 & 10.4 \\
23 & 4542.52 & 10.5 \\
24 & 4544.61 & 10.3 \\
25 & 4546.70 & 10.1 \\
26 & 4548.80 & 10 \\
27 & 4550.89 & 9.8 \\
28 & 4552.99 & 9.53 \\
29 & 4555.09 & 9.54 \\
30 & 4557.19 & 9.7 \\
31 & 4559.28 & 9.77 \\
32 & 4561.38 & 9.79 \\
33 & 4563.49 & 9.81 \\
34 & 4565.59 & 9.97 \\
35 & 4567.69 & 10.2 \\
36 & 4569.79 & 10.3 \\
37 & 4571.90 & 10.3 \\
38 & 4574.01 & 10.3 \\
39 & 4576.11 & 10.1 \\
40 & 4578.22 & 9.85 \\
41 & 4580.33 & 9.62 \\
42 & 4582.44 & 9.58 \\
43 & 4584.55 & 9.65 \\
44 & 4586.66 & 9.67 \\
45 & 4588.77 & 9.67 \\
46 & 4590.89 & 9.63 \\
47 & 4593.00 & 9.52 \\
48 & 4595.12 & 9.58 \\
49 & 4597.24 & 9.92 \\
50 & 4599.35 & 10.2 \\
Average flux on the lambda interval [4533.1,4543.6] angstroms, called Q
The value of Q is 10.1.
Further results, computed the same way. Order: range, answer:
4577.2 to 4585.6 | 9.67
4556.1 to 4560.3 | 9.75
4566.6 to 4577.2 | 10.2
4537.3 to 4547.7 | 10.3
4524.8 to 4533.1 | 9.41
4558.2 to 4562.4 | 9.8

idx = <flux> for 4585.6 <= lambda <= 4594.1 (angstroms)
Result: 9.62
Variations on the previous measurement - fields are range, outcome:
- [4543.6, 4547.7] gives 10.2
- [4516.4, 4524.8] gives 9.96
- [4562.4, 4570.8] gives 10.1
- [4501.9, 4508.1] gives 10.3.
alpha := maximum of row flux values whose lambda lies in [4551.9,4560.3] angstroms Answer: 9.77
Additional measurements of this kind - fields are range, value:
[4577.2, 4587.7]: 9.85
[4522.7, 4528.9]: 9.62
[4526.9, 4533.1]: 9.51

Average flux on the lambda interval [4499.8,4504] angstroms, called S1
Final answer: 10.1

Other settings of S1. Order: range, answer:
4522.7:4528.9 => 9.47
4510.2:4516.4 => 10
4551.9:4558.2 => 9.58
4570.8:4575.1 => 10.3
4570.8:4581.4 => 10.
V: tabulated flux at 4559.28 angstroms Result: 9.77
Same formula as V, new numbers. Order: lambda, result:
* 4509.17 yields 9.94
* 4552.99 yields 9.53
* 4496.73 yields 9.59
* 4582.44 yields 9.58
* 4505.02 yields 10.4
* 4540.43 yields 10.4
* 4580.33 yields 9.62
